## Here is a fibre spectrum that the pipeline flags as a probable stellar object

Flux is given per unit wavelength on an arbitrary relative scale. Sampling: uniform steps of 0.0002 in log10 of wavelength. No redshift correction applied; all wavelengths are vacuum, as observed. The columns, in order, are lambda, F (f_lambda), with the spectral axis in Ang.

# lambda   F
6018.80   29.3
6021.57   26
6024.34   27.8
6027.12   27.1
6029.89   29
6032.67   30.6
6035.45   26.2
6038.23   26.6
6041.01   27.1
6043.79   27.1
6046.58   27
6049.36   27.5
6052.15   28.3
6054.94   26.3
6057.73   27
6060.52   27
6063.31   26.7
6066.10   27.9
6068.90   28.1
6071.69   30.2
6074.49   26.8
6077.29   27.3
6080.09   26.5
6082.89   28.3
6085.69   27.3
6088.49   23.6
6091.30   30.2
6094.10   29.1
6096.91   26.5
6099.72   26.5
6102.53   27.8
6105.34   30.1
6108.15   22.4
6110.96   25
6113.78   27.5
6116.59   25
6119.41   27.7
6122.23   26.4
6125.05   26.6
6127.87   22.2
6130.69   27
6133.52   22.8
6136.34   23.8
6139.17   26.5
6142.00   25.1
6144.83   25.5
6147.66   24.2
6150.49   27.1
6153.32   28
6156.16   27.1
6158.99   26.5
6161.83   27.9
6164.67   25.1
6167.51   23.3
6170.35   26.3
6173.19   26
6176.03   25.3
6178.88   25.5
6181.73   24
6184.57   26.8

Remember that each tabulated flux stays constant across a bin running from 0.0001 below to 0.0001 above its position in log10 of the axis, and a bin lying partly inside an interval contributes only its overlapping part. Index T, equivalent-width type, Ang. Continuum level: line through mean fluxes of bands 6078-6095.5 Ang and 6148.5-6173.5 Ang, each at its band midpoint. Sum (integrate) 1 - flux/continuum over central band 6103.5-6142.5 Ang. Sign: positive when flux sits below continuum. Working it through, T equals 1.9 Ang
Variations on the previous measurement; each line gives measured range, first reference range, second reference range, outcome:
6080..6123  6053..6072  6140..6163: 0.20 Ang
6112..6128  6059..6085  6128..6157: 0.01 Ang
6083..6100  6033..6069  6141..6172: -0.37 Ang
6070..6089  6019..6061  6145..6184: -0.27 Ang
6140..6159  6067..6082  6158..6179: -0.04 Ang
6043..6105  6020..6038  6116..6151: -1.78 Ang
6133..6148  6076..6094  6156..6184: 0.83 Ang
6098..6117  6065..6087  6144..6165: 0.62 Ang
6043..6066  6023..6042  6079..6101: 0.36 Ang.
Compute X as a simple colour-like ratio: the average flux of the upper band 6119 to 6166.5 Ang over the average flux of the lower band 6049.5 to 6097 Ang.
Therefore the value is 0.94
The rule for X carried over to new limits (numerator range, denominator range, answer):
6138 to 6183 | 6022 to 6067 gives 0.94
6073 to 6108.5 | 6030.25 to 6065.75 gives 1.00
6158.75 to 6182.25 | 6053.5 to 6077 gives 0.93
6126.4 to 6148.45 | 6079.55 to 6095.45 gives 0.89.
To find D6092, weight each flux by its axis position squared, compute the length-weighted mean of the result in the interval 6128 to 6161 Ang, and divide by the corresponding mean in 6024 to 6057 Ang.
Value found 0.97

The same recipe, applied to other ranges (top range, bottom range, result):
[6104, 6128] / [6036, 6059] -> 0.98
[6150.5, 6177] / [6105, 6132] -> 1.03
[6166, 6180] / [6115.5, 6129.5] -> 1.00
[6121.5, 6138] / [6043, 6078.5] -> 0.92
